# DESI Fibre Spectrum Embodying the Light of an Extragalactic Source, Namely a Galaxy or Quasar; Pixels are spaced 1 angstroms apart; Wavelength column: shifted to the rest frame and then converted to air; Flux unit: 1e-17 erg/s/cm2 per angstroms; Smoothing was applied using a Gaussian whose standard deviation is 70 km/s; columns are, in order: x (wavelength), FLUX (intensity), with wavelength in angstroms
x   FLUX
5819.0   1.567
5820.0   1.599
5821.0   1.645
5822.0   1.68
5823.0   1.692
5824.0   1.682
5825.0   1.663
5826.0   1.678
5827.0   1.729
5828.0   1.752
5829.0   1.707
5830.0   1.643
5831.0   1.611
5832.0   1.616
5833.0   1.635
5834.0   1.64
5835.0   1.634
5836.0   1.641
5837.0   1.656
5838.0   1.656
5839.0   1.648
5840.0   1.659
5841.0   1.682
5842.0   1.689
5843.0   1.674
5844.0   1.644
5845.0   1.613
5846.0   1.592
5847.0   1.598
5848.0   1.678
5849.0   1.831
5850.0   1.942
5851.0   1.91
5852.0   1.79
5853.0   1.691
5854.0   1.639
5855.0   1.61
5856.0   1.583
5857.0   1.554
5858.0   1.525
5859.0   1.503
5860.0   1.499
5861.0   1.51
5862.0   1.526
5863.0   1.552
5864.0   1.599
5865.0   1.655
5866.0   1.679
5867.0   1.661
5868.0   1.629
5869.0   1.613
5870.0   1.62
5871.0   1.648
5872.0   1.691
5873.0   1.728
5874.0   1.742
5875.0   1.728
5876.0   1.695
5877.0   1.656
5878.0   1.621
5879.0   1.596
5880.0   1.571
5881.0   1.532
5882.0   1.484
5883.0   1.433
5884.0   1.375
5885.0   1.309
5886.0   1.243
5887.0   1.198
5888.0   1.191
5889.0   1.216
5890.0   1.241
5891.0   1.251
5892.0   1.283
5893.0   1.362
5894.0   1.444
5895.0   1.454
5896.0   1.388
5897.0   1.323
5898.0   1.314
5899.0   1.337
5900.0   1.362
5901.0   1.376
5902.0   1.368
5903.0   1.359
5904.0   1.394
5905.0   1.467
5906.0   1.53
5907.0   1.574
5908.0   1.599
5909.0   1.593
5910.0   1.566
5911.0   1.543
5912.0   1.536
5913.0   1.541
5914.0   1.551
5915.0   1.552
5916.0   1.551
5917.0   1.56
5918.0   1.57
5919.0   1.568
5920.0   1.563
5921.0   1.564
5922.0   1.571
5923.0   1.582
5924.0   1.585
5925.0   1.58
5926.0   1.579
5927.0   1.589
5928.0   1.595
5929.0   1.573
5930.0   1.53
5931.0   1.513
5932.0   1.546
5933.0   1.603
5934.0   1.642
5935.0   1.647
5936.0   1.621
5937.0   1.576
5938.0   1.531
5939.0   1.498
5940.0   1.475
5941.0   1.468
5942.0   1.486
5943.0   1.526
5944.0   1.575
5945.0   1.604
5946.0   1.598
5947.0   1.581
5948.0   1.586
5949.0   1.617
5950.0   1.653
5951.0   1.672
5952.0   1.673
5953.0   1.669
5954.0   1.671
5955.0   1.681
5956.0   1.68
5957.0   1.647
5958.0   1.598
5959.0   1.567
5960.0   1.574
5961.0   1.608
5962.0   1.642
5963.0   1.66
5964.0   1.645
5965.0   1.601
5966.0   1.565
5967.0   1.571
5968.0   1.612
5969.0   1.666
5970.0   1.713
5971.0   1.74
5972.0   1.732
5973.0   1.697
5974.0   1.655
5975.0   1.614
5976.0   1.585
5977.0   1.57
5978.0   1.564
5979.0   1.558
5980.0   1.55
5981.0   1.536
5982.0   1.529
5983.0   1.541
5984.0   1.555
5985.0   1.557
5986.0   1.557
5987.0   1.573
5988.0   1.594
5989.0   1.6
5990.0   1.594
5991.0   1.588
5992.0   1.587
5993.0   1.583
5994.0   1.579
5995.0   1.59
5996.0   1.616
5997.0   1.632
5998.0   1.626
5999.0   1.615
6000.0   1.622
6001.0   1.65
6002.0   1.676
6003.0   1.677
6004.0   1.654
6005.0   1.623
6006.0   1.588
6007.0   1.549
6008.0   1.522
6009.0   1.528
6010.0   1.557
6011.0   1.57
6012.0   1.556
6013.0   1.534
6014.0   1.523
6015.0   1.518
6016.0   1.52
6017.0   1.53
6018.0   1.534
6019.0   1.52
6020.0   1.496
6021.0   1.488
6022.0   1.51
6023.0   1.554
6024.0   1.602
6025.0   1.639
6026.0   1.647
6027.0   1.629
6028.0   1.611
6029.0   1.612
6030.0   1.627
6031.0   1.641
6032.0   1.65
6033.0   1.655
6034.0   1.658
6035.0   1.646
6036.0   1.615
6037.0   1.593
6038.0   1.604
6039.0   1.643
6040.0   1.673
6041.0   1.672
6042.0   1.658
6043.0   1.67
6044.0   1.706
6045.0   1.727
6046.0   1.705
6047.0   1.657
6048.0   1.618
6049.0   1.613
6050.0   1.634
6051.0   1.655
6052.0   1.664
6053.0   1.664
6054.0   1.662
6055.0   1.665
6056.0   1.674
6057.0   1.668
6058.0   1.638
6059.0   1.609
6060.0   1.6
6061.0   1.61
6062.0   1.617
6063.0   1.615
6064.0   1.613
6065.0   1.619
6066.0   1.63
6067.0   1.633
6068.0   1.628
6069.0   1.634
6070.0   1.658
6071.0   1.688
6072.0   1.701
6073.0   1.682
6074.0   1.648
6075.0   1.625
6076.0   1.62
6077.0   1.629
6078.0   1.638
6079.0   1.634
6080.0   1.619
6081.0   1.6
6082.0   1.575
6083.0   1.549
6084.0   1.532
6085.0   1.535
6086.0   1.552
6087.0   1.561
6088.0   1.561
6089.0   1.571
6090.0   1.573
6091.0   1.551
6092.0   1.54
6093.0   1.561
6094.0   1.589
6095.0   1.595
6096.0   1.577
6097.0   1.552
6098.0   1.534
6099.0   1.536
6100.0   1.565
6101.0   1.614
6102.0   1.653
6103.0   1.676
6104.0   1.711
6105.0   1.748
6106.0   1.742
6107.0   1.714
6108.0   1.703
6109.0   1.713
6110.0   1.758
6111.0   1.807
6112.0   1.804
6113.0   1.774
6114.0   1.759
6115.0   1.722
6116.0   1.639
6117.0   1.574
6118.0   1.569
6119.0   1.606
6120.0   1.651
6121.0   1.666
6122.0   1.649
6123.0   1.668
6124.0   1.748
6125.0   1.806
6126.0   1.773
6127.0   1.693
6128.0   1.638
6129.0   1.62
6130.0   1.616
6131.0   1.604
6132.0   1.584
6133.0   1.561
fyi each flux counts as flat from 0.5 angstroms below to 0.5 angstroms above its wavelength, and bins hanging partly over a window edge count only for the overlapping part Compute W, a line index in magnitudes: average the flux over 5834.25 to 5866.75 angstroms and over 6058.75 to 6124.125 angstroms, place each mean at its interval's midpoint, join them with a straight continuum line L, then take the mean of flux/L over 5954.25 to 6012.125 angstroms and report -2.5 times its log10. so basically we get 0.02 mag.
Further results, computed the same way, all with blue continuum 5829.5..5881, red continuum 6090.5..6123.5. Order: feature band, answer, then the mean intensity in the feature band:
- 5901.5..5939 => 0.066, 1.55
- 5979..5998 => 0.049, 1.58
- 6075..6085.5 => 0.038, 1.59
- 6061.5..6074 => 0.005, 1.64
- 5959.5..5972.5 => 0.005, 1.64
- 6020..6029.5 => 0.045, 1.58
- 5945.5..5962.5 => 0.012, 1.63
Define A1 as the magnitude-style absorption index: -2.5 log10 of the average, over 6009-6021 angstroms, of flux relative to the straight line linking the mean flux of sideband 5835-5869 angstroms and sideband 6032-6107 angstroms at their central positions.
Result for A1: 0.07 mag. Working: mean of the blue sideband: 1.65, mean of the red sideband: 1.63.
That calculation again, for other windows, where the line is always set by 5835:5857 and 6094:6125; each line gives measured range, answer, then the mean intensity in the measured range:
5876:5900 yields 0.206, 1.39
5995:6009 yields 0.039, 1.61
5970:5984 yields 0.045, 1.61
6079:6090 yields 0.068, 1.57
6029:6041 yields 0.023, 1.64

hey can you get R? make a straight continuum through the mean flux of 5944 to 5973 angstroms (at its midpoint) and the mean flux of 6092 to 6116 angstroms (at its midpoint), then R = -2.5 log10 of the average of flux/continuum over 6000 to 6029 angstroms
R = 0.05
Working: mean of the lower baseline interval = 1.64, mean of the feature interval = 1.57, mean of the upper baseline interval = 1.67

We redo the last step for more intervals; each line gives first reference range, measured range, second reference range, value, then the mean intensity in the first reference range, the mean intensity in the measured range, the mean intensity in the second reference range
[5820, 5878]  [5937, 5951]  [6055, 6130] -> 0.06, 1.66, 1.56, 1.64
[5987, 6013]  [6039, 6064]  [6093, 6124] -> -0.02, 1.6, 1.65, 1.66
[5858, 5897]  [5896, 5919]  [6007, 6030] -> 0.02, 1.5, 1.48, 1.56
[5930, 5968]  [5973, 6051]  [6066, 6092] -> 0.00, 1.6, 1.6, 1.61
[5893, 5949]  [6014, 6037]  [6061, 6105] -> -0.01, 1.52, 1.59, 1.61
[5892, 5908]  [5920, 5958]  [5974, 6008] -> -0.07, 1.41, 1.59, 1.59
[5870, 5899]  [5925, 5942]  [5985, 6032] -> -0.04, 1.46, 1.56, 1.58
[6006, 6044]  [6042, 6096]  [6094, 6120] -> 0.00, 1.59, 1.62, 1.66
